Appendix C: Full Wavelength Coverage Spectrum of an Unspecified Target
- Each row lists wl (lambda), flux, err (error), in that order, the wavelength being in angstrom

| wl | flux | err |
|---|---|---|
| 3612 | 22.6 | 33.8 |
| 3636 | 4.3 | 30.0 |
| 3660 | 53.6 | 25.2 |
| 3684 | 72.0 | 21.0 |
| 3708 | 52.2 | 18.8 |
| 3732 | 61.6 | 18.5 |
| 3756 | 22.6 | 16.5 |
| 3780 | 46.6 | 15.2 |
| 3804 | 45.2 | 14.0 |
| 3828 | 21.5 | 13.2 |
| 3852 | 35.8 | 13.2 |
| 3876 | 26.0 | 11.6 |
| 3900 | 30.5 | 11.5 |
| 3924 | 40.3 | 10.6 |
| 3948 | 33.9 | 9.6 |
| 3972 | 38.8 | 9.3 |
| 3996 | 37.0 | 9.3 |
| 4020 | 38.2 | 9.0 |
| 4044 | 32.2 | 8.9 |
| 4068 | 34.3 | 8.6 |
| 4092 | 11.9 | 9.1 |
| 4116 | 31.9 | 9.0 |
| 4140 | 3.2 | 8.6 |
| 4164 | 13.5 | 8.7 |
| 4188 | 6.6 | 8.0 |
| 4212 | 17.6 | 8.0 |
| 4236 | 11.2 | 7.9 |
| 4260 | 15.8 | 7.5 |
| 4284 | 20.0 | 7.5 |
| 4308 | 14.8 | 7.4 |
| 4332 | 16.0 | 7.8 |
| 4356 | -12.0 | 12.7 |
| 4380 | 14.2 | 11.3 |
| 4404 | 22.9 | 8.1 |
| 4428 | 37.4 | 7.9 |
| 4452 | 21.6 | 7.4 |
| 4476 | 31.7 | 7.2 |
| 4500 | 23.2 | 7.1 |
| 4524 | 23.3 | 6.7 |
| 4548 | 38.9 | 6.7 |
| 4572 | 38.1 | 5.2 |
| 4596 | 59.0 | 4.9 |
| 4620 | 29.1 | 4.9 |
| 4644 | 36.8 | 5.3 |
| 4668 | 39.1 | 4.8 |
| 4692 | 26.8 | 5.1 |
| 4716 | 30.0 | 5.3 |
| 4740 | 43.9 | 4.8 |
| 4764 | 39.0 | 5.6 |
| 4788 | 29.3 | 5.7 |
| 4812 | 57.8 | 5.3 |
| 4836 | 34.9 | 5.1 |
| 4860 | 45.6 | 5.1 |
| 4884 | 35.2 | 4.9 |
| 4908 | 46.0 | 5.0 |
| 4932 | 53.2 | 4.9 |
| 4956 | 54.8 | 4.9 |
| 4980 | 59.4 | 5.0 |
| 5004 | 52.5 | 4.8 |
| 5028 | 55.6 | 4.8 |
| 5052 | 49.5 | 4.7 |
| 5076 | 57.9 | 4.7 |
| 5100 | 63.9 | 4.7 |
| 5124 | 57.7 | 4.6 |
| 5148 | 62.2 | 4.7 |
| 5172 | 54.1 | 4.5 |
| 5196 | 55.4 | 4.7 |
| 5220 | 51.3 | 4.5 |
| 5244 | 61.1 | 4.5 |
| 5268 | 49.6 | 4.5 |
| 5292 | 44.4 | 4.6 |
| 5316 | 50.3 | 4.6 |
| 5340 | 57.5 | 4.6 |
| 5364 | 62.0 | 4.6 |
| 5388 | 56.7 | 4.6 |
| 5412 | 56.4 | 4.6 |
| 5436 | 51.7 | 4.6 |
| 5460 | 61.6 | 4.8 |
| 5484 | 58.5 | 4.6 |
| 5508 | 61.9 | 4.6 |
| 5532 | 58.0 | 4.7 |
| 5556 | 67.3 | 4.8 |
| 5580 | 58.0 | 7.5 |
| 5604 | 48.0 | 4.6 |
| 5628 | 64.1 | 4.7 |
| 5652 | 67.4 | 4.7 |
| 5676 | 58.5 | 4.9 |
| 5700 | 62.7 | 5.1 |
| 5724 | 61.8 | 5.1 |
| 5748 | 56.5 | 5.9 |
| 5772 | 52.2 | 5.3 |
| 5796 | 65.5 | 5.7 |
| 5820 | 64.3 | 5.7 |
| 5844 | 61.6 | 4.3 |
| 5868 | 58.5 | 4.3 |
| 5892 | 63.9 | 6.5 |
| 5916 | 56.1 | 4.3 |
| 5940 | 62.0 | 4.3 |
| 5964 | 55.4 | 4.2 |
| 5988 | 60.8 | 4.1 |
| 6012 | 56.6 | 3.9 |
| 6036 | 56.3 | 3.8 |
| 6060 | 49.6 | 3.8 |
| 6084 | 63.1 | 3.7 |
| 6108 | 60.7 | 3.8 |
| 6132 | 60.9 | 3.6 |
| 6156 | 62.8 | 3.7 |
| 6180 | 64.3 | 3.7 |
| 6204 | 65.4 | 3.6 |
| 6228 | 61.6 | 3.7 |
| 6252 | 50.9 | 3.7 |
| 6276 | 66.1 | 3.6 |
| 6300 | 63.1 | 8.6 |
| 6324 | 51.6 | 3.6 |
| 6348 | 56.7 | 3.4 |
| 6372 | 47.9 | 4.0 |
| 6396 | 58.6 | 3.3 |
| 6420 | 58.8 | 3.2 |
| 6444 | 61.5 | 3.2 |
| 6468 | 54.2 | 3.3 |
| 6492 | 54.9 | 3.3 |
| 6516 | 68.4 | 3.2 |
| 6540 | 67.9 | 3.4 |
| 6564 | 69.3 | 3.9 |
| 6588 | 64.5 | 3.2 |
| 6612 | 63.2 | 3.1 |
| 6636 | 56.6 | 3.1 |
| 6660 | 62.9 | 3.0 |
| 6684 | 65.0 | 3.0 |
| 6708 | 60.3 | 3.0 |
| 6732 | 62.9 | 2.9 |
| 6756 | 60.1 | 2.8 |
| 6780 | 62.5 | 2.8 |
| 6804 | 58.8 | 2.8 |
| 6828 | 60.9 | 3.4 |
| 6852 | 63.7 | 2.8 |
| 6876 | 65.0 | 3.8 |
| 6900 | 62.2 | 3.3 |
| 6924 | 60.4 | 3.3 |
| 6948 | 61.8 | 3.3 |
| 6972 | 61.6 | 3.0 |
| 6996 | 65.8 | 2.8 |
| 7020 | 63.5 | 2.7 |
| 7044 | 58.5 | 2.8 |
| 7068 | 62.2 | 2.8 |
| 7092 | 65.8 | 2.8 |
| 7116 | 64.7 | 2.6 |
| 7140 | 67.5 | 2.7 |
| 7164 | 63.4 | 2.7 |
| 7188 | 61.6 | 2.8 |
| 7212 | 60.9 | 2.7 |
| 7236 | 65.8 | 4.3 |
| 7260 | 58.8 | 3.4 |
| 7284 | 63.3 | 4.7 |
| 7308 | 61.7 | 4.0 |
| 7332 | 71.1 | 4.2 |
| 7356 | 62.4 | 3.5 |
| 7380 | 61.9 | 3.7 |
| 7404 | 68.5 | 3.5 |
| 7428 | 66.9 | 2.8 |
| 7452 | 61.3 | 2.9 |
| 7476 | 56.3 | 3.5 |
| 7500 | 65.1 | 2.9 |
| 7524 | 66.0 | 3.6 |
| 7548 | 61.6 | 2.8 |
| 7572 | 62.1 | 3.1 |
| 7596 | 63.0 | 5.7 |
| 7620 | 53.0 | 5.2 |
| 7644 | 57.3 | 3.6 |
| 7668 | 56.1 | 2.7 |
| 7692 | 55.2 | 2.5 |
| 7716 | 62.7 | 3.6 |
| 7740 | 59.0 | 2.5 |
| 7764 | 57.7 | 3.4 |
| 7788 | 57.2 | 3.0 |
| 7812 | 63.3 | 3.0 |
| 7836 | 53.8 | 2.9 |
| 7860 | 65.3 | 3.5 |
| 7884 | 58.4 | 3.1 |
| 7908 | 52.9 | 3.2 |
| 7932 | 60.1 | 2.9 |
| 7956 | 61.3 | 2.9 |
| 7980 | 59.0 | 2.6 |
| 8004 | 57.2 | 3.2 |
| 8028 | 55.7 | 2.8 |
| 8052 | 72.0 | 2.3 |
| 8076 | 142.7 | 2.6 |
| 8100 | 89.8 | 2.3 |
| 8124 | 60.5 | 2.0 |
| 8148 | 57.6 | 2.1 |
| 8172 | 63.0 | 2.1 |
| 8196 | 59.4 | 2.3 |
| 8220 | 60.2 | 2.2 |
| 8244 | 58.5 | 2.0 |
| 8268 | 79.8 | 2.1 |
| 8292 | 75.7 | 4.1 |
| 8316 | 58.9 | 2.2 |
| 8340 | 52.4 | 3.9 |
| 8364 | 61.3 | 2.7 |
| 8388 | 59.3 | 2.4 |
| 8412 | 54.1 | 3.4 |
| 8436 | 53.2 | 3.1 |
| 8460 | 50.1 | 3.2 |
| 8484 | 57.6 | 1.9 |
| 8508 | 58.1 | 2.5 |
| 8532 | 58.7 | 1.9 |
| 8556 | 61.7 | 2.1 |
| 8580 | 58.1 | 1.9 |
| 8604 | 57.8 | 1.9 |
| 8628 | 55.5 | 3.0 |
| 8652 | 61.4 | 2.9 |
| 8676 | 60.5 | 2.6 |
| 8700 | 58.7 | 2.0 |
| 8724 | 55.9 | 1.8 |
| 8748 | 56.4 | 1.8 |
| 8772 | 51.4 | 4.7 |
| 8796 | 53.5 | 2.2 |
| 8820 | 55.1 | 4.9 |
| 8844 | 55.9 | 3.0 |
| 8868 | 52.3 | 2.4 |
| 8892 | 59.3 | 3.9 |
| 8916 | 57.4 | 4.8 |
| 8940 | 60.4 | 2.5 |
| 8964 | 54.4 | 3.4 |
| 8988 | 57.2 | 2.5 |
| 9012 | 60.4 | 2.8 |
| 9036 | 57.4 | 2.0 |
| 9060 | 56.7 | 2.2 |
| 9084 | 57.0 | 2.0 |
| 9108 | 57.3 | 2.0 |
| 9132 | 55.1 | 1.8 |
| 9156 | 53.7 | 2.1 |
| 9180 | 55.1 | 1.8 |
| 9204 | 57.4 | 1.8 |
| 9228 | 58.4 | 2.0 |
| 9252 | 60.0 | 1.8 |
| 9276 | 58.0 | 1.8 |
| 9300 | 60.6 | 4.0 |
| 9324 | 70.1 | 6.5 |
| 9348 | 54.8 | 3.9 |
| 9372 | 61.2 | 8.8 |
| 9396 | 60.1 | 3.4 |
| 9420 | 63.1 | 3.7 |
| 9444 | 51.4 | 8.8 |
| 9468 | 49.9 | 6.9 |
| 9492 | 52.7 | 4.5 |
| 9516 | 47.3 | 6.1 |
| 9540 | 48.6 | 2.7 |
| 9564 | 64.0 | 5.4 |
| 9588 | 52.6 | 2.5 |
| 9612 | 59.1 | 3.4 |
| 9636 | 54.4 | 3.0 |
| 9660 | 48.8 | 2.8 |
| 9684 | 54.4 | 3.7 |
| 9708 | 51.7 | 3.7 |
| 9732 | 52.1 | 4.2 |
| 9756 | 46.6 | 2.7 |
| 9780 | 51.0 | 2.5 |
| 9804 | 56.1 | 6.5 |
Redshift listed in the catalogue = 0.23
